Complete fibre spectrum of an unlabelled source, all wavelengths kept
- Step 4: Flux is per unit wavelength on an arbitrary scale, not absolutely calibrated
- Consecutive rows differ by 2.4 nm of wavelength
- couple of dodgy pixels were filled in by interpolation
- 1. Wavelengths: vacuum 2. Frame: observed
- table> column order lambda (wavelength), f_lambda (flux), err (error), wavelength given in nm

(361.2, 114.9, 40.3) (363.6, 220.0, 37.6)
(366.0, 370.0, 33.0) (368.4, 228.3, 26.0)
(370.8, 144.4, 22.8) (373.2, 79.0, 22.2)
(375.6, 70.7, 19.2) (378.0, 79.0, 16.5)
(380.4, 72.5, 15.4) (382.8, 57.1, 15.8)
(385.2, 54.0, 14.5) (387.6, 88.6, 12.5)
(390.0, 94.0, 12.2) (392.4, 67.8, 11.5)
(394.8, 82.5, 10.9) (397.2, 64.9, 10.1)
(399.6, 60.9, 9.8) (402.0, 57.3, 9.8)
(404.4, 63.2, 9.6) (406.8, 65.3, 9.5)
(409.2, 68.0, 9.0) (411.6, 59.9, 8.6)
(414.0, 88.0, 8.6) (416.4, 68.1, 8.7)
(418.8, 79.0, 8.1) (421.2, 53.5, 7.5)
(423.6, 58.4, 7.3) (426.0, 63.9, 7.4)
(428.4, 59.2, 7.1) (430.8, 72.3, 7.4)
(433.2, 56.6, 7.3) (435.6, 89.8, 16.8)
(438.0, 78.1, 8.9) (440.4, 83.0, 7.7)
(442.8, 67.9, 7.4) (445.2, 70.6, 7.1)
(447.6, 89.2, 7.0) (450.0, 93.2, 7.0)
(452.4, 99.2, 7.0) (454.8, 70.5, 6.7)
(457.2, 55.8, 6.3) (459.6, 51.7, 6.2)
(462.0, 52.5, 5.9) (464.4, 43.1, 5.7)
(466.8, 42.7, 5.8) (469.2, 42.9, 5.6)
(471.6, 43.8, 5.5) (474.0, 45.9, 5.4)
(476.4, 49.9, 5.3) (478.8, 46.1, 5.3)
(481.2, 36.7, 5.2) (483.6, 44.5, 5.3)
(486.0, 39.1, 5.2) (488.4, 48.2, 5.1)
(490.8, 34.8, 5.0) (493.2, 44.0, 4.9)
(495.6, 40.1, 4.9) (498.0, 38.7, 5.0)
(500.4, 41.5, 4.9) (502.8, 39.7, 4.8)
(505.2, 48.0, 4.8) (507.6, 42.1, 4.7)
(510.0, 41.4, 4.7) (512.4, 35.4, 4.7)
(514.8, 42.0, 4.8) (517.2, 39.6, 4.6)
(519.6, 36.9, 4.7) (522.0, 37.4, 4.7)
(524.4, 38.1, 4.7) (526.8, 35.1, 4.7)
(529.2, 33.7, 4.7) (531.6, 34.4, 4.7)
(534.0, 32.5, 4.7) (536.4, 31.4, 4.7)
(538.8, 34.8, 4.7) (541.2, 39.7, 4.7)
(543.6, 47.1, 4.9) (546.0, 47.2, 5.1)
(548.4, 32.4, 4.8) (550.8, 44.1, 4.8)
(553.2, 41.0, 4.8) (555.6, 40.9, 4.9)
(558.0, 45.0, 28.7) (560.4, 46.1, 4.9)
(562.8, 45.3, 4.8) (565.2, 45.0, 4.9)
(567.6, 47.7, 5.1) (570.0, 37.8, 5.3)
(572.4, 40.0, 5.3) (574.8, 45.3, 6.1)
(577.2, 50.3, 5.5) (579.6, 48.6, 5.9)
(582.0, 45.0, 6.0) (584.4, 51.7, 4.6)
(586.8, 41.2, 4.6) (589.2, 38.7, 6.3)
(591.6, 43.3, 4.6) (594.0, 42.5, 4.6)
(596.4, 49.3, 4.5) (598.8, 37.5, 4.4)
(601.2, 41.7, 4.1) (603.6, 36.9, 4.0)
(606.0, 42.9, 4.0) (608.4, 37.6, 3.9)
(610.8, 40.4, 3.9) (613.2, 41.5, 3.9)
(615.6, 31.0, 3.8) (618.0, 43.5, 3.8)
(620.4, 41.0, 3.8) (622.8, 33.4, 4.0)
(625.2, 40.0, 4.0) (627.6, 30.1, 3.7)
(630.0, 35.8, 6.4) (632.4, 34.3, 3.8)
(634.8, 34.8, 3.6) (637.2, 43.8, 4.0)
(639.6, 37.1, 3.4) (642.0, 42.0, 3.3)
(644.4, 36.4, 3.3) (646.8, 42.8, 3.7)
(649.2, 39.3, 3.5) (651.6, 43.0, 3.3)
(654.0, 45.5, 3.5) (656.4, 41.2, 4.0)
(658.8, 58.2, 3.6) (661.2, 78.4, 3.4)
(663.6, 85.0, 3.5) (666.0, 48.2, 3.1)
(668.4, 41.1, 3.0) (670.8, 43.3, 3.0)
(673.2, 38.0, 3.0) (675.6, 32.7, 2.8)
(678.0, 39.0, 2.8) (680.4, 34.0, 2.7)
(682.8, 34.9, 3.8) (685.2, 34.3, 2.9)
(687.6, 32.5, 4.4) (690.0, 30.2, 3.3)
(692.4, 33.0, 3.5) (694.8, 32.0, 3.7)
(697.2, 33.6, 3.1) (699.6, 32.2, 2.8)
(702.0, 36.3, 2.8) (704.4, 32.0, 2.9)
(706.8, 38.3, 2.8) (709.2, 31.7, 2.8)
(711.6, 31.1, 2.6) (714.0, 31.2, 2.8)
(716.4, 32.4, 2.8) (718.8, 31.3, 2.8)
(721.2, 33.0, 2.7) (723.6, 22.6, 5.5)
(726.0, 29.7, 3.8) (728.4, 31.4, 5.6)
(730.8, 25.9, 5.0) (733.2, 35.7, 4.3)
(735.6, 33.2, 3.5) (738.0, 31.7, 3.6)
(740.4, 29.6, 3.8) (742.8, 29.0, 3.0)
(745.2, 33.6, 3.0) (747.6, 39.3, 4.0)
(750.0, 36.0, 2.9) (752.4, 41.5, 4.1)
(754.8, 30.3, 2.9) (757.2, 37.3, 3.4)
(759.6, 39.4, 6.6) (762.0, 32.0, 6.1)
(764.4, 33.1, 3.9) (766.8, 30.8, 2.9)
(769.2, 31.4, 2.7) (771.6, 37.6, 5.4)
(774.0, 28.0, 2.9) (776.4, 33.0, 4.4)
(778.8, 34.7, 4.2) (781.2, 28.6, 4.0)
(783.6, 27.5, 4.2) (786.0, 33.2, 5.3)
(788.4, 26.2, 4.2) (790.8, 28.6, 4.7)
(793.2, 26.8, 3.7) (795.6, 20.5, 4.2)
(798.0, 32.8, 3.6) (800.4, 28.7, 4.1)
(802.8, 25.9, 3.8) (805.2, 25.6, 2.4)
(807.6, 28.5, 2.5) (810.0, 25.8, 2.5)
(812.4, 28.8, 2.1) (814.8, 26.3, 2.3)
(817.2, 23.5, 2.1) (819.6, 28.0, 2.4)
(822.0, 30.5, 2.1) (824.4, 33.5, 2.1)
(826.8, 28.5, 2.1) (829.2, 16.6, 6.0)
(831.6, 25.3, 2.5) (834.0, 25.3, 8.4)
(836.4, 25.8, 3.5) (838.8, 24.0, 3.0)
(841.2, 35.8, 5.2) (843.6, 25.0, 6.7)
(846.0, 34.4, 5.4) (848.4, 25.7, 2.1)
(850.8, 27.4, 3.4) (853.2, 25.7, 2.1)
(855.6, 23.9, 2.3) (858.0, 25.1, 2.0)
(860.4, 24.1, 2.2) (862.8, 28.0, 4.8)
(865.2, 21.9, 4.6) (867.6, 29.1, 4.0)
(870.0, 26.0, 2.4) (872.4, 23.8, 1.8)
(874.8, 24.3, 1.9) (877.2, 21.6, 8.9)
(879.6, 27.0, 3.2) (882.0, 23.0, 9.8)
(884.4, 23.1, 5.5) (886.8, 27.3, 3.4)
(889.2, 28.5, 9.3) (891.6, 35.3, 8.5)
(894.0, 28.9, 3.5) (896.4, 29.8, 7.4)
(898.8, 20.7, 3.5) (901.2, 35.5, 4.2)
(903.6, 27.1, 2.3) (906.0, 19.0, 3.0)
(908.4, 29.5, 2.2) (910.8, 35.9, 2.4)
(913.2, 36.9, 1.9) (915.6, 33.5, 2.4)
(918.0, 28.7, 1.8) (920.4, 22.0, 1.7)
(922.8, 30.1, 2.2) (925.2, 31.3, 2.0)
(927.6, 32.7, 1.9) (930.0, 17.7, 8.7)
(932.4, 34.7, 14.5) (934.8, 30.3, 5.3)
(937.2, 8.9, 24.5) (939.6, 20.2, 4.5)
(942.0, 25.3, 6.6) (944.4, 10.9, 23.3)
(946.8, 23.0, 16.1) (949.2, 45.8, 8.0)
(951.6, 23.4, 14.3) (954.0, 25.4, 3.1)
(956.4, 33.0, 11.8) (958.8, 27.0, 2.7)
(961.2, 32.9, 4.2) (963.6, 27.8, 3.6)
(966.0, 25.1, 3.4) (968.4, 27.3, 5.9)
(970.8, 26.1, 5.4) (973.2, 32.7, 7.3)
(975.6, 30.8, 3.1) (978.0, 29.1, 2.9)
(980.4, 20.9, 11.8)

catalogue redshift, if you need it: 1.36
